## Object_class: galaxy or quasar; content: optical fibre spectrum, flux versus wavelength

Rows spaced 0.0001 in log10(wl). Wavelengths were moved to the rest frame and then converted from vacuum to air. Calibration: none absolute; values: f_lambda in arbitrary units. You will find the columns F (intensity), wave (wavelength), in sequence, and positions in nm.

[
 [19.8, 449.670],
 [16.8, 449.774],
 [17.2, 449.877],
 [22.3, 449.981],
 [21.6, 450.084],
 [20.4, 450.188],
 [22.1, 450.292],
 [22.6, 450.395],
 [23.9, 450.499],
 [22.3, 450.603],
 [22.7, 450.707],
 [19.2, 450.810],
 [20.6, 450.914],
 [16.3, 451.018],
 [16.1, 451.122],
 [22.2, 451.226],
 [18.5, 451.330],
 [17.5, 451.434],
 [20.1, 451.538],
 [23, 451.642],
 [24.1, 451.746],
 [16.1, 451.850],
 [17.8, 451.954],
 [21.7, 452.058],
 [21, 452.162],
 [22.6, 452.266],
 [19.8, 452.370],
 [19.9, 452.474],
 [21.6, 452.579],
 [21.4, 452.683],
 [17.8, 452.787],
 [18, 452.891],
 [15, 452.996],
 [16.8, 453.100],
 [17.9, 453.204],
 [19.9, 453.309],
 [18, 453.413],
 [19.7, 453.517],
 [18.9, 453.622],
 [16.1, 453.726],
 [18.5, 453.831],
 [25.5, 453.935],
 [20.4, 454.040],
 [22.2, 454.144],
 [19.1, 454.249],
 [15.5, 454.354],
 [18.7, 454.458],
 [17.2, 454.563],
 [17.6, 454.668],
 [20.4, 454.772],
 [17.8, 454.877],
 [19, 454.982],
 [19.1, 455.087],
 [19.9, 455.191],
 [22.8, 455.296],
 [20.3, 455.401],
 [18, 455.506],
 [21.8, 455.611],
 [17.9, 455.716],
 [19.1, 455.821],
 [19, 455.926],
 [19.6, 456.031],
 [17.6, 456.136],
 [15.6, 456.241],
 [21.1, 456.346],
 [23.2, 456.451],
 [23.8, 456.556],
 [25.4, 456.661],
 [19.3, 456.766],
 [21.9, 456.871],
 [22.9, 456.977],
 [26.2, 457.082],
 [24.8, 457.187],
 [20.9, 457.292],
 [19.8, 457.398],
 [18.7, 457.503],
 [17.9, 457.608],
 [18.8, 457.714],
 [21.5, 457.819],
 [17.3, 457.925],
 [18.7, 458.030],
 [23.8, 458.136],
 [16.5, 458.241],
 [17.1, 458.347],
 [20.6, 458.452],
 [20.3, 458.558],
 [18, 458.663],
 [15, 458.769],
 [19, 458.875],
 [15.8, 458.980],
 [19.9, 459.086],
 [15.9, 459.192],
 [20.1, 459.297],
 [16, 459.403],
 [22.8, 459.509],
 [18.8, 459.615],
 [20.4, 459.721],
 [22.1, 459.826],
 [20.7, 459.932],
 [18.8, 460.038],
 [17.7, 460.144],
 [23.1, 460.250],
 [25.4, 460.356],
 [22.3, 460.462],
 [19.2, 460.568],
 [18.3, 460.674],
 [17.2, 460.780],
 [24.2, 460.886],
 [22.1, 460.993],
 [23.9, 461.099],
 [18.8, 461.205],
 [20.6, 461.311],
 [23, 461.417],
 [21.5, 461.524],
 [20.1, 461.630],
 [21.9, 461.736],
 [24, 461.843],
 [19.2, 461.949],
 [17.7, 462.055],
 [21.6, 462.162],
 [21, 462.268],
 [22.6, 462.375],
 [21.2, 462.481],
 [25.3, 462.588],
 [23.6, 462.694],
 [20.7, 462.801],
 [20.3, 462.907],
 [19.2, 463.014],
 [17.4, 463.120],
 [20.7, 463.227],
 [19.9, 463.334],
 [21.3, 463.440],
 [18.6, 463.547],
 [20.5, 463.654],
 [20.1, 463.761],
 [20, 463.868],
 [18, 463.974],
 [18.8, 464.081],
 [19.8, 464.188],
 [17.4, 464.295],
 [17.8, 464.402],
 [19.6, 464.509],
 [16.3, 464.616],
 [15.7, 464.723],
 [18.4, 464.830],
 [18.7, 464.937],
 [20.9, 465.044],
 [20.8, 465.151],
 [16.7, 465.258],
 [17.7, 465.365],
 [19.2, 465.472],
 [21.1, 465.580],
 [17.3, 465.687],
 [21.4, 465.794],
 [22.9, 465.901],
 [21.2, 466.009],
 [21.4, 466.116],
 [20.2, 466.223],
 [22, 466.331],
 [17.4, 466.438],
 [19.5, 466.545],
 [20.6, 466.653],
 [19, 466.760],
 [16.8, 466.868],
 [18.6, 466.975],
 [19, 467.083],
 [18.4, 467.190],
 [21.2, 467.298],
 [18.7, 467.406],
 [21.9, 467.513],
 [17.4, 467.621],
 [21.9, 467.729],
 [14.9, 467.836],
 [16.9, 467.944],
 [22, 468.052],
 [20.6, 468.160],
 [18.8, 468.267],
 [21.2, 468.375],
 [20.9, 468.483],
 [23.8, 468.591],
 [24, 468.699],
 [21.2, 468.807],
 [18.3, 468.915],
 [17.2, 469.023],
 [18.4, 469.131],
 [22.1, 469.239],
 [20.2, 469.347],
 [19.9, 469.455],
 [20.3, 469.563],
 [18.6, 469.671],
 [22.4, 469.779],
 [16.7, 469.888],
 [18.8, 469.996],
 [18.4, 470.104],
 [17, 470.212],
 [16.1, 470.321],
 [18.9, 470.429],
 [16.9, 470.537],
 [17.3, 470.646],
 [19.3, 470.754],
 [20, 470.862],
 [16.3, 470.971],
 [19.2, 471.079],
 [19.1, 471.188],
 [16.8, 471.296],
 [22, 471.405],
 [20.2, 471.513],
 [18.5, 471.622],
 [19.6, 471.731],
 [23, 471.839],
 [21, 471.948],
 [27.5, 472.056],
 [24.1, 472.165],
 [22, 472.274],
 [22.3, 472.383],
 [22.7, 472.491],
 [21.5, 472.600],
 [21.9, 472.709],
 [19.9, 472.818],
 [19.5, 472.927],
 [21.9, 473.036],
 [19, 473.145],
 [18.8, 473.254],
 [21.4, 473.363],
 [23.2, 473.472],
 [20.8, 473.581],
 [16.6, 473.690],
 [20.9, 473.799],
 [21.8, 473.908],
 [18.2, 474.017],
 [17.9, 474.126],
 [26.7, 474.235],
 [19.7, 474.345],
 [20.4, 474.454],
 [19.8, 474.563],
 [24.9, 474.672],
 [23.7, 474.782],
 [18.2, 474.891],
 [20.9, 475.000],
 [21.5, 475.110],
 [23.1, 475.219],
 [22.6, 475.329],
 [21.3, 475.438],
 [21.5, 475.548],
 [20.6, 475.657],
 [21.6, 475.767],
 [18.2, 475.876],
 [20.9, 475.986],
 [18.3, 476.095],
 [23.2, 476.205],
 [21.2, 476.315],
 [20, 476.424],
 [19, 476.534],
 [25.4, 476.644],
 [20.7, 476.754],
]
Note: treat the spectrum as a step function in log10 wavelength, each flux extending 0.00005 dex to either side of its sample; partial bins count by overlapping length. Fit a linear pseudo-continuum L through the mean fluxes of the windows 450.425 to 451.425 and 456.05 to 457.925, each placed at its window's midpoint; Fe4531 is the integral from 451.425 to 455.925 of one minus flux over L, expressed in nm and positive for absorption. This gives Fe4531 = 0.236 nm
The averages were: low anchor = 20.1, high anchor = 21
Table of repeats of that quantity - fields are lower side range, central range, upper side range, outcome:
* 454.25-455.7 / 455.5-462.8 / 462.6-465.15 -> -0.45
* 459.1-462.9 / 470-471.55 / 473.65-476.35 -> 0.19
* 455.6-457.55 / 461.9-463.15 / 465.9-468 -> -0.05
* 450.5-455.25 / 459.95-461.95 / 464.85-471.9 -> -0.17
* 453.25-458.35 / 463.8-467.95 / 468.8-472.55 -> 0.14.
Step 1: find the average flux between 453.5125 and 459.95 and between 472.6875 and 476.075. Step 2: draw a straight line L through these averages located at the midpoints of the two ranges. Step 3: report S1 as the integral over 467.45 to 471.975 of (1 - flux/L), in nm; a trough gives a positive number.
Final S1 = 0.24 nm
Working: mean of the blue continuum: 19.7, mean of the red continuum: 20.8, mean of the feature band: 19.5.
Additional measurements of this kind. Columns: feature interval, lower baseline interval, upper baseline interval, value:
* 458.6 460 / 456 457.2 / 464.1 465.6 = 0.13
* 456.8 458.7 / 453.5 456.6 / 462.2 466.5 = -0.07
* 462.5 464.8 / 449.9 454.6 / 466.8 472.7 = 0.03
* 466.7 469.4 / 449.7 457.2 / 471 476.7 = 0.13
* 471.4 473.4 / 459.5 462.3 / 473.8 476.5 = -0.03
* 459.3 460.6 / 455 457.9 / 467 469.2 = -0.02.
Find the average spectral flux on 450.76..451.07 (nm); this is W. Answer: 18.7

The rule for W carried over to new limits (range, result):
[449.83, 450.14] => 20.4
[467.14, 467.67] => 19.5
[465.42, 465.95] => 20.4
